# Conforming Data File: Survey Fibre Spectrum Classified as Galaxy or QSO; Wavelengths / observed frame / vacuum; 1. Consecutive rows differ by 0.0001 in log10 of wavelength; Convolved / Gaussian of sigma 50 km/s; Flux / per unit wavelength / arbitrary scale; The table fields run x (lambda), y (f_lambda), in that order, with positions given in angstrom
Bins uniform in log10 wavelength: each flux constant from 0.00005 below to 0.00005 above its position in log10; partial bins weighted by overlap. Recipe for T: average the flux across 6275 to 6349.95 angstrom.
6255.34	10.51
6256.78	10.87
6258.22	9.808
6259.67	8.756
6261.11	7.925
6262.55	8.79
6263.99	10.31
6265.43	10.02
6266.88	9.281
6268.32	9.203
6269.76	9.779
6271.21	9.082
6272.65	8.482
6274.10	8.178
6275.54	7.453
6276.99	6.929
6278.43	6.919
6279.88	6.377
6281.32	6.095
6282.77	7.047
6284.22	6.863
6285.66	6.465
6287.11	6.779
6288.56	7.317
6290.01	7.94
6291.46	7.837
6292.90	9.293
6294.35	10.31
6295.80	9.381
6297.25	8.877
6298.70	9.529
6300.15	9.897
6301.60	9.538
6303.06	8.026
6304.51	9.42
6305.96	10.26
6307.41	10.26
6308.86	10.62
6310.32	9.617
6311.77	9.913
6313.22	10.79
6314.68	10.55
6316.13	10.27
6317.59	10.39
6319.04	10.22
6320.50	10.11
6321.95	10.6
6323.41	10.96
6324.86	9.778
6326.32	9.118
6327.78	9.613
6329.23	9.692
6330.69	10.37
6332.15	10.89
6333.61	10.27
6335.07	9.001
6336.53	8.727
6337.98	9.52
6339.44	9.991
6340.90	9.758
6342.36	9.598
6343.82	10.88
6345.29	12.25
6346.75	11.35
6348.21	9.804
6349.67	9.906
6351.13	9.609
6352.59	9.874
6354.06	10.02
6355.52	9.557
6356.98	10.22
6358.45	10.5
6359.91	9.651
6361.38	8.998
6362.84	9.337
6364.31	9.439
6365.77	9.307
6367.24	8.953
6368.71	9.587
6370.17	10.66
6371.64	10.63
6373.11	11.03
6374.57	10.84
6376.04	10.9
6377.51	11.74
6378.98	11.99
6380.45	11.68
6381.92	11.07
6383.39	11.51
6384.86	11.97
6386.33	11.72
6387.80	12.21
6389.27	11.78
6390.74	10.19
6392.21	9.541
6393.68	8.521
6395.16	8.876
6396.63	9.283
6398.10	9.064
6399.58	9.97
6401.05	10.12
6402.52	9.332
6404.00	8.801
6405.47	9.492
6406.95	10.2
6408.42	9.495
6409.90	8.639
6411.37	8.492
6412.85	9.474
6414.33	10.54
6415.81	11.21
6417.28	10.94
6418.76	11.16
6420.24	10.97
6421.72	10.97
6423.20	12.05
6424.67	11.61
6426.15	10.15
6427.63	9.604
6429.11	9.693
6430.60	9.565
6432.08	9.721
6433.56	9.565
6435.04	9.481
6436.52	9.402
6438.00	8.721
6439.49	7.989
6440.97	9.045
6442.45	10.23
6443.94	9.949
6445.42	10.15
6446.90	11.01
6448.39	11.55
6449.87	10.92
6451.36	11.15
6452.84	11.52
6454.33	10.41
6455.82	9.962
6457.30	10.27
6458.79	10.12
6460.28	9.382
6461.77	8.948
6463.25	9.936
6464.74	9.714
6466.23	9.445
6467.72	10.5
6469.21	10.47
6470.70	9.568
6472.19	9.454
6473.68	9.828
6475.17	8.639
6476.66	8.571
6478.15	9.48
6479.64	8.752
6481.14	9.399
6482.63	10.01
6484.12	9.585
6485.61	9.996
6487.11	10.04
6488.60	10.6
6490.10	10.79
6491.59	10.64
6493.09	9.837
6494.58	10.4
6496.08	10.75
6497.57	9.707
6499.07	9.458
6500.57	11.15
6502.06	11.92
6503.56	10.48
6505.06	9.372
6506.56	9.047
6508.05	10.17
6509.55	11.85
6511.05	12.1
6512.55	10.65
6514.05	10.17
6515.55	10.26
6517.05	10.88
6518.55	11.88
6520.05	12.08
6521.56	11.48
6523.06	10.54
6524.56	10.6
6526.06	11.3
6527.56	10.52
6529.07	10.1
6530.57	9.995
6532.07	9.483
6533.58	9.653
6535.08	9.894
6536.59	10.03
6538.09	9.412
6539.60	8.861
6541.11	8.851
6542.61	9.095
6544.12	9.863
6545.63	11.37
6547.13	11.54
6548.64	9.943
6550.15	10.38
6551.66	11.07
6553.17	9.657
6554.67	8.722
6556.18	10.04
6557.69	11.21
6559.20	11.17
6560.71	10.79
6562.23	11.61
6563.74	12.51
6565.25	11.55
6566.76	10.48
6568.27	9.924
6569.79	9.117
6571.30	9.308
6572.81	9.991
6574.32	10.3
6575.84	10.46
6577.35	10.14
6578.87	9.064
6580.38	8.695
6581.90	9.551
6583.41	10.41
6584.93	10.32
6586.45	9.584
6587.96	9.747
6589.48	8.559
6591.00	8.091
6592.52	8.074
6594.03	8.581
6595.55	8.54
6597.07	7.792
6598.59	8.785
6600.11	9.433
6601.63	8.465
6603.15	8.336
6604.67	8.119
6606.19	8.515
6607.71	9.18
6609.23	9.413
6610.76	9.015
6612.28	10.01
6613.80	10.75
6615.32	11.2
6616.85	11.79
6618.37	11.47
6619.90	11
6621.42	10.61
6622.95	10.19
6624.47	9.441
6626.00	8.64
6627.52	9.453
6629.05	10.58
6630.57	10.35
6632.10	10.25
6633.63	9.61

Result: 9.3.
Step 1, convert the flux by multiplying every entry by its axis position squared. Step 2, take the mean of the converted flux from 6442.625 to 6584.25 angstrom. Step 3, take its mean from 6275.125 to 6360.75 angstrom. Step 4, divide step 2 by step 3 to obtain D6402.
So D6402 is 1.16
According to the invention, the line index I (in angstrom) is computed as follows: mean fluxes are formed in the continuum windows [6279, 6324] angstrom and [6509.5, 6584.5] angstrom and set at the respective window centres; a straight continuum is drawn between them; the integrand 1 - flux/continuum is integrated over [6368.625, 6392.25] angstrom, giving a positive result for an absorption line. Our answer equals -4.30 angstrom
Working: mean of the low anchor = 9.07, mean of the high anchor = 10.4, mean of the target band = 11.2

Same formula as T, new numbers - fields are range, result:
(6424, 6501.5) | 9.94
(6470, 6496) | 9.77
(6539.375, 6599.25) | 9.85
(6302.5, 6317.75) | 10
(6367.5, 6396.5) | 10.8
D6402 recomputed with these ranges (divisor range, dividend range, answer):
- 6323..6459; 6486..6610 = 1.03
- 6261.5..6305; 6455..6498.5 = 1.25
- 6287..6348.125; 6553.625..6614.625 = 1.07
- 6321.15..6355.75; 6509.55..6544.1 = 1.09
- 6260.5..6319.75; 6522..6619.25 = 1.22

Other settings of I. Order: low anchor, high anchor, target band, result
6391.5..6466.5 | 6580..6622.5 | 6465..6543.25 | -3.5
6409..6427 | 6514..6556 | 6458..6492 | 2.2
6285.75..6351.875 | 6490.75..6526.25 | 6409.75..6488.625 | 3.1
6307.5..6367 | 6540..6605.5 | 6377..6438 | -2.0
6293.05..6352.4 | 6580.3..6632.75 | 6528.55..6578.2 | -3.0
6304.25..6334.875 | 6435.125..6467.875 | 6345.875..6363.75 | 0.4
